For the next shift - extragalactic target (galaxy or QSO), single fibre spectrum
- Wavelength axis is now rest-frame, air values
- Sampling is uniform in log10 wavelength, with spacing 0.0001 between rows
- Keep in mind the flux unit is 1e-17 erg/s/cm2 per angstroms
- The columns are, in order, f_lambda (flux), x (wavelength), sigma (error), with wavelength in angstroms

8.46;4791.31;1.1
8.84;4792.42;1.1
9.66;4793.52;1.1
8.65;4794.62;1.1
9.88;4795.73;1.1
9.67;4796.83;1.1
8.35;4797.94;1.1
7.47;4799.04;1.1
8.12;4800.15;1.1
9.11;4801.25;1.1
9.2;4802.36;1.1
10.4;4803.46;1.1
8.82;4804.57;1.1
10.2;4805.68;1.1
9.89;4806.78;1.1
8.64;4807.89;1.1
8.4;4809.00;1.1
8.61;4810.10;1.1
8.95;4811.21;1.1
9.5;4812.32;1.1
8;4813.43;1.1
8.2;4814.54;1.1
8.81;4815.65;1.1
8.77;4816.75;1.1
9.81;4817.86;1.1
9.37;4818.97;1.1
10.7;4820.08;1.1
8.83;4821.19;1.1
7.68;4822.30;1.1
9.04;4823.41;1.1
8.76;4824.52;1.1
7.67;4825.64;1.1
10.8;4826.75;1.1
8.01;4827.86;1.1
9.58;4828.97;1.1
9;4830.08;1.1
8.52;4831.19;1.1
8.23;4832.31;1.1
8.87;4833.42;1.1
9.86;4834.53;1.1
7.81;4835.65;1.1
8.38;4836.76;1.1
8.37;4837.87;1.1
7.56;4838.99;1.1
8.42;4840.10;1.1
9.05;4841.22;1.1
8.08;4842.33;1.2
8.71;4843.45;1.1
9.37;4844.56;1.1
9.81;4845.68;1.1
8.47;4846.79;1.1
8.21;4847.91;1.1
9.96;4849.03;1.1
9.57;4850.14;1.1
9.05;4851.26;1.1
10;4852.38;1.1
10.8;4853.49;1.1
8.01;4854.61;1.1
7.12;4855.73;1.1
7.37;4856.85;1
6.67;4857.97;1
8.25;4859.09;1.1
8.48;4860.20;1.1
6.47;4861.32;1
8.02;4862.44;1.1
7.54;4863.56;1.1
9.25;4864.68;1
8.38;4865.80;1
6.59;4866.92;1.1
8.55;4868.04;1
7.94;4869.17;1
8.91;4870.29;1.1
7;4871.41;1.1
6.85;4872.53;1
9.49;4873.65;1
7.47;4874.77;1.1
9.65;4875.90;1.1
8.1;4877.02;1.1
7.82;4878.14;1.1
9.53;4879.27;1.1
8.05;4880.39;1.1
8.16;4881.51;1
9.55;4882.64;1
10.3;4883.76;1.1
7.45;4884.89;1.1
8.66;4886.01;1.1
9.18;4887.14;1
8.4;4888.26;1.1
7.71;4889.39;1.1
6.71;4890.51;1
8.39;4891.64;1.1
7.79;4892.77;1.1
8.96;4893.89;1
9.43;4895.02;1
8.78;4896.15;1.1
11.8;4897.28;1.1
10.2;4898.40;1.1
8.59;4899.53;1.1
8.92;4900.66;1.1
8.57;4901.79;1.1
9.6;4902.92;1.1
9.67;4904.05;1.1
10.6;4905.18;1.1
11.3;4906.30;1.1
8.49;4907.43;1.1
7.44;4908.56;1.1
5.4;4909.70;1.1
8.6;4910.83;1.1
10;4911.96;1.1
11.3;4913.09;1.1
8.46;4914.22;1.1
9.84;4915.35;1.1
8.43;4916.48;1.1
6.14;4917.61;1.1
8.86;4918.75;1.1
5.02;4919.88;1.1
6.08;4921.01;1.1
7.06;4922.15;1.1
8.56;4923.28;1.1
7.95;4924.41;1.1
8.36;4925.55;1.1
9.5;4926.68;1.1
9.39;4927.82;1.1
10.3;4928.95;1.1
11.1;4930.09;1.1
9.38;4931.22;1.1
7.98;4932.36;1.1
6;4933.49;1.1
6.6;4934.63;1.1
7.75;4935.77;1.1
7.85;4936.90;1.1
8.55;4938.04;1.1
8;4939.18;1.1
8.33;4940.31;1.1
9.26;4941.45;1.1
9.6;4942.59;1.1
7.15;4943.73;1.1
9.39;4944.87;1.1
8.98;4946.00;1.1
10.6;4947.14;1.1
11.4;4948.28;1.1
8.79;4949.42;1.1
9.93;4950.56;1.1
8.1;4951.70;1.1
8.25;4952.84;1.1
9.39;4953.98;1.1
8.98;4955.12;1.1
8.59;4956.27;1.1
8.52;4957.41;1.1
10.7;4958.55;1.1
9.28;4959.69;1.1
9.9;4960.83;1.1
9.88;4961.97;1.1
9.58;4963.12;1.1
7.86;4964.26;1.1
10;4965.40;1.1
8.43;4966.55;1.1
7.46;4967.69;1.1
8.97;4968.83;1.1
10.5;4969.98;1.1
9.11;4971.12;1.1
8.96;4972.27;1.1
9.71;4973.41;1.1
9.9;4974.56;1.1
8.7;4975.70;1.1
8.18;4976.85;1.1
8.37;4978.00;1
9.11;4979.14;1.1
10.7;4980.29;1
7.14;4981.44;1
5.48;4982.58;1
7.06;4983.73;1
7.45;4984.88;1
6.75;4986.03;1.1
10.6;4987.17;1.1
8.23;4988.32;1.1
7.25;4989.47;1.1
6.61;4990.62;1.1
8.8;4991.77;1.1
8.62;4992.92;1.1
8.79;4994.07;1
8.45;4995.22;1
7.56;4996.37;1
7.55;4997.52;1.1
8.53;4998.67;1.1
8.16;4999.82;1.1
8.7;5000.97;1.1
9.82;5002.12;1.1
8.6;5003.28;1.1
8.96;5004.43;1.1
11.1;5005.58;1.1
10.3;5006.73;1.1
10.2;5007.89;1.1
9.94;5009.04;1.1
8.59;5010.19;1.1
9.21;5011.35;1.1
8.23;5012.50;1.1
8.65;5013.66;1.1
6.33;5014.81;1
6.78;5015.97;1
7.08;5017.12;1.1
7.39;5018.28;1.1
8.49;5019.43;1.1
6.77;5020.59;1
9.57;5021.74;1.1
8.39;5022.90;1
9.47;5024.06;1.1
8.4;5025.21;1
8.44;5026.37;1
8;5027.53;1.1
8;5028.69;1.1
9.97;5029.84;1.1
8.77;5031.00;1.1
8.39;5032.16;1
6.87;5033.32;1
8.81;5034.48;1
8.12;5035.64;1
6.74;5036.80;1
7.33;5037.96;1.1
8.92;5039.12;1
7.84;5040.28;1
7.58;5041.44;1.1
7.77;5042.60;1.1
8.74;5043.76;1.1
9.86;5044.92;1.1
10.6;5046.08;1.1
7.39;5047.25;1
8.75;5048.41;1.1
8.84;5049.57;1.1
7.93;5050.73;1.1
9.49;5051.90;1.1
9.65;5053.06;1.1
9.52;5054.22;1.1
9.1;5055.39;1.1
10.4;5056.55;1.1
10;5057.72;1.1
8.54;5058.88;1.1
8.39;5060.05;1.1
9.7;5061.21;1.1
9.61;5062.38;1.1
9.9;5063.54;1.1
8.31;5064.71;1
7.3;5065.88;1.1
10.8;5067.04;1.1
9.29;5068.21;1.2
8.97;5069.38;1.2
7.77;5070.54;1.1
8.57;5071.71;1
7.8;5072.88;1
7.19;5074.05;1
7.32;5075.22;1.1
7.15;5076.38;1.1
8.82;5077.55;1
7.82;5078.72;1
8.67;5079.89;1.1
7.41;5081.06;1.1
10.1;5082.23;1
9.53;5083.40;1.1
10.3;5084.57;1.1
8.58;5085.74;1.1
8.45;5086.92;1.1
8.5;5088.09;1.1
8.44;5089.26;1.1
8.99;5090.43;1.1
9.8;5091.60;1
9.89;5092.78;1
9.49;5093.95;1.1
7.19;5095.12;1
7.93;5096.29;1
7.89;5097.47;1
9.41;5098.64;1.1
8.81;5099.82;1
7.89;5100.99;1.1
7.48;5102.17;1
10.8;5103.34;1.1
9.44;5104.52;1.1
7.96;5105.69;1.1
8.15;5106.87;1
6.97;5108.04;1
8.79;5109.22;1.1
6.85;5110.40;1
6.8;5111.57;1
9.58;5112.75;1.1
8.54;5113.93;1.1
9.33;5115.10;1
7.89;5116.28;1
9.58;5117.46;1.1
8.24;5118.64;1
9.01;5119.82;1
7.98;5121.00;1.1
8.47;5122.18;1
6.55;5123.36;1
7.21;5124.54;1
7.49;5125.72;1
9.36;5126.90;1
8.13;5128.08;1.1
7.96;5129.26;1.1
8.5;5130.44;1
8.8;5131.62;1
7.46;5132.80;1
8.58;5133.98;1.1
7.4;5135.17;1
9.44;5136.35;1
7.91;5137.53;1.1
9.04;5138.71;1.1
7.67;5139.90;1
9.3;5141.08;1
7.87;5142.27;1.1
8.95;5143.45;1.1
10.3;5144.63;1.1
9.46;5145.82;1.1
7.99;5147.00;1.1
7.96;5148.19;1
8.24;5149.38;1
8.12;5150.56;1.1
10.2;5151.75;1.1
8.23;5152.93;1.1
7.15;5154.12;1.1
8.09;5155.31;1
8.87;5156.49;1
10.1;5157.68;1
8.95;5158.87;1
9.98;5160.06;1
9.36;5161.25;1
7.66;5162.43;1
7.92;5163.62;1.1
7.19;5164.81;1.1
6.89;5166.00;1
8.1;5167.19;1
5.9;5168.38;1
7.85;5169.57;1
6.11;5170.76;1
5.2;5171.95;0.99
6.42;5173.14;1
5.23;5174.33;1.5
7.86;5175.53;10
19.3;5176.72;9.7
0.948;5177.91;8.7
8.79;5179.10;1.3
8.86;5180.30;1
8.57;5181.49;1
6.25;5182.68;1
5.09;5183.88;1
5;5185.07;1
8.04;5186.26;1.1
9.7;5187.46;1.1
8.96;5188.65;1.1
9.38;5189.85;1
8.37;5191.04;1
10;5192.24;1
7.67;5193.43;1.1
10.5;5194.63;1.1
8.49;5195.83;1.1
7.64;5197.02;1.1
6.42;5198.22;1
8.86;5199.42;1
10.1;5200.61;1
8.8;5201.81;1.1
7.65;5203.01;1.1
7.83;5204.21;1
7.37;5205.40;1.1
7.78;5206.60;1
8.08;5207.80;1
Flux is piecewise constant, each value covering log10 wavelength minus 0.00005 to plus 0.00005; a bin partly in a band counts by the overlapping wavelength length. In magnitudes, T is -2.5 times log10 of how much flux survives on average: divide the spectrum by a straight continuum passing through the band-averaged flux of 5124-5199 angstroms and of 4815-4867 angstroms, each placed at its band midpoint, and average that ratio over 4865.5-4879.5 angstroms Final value 0.06 mag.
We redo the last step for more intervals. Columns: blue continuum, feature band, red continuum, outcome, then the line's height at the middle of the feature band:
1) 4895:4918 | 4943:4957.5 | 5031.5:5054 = -0.02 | 8.91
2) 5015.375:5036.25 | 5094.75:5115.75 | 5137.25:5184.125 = -0.02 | 8.15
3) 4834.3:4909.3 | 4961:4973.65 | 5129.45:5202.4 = -0.08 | 8.49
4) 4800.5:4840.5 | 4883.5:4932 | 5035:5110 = 0.01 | 8.82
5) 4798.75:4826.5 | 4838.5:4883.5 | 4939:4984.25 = 0.07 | 8.96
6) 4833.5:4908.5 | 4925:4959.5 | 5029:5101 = -0.03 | 8.65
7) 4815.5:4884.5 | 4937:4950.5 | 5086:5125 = -0.07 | 8.54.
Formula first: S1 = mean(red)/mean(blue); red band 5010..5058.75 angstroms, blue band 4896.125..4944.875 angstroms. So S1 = 1.0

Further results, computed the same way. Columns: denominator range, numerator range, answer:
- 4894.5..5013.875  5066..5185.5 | 0.94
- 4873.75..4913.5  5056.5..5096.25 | 0.99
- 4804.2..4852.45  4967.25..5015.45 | 0.97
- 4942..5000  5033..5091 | 0.99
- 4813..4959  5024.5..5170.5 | 0.98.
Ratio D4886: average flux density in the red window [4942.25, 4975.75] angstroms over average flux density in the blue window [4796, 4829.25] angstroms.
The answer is 1.0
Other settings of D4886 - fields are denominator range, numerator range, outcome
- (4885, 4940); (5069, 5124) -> 0.99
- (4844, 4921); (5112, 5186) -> 0.95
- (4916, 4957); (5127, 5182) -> 0.97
